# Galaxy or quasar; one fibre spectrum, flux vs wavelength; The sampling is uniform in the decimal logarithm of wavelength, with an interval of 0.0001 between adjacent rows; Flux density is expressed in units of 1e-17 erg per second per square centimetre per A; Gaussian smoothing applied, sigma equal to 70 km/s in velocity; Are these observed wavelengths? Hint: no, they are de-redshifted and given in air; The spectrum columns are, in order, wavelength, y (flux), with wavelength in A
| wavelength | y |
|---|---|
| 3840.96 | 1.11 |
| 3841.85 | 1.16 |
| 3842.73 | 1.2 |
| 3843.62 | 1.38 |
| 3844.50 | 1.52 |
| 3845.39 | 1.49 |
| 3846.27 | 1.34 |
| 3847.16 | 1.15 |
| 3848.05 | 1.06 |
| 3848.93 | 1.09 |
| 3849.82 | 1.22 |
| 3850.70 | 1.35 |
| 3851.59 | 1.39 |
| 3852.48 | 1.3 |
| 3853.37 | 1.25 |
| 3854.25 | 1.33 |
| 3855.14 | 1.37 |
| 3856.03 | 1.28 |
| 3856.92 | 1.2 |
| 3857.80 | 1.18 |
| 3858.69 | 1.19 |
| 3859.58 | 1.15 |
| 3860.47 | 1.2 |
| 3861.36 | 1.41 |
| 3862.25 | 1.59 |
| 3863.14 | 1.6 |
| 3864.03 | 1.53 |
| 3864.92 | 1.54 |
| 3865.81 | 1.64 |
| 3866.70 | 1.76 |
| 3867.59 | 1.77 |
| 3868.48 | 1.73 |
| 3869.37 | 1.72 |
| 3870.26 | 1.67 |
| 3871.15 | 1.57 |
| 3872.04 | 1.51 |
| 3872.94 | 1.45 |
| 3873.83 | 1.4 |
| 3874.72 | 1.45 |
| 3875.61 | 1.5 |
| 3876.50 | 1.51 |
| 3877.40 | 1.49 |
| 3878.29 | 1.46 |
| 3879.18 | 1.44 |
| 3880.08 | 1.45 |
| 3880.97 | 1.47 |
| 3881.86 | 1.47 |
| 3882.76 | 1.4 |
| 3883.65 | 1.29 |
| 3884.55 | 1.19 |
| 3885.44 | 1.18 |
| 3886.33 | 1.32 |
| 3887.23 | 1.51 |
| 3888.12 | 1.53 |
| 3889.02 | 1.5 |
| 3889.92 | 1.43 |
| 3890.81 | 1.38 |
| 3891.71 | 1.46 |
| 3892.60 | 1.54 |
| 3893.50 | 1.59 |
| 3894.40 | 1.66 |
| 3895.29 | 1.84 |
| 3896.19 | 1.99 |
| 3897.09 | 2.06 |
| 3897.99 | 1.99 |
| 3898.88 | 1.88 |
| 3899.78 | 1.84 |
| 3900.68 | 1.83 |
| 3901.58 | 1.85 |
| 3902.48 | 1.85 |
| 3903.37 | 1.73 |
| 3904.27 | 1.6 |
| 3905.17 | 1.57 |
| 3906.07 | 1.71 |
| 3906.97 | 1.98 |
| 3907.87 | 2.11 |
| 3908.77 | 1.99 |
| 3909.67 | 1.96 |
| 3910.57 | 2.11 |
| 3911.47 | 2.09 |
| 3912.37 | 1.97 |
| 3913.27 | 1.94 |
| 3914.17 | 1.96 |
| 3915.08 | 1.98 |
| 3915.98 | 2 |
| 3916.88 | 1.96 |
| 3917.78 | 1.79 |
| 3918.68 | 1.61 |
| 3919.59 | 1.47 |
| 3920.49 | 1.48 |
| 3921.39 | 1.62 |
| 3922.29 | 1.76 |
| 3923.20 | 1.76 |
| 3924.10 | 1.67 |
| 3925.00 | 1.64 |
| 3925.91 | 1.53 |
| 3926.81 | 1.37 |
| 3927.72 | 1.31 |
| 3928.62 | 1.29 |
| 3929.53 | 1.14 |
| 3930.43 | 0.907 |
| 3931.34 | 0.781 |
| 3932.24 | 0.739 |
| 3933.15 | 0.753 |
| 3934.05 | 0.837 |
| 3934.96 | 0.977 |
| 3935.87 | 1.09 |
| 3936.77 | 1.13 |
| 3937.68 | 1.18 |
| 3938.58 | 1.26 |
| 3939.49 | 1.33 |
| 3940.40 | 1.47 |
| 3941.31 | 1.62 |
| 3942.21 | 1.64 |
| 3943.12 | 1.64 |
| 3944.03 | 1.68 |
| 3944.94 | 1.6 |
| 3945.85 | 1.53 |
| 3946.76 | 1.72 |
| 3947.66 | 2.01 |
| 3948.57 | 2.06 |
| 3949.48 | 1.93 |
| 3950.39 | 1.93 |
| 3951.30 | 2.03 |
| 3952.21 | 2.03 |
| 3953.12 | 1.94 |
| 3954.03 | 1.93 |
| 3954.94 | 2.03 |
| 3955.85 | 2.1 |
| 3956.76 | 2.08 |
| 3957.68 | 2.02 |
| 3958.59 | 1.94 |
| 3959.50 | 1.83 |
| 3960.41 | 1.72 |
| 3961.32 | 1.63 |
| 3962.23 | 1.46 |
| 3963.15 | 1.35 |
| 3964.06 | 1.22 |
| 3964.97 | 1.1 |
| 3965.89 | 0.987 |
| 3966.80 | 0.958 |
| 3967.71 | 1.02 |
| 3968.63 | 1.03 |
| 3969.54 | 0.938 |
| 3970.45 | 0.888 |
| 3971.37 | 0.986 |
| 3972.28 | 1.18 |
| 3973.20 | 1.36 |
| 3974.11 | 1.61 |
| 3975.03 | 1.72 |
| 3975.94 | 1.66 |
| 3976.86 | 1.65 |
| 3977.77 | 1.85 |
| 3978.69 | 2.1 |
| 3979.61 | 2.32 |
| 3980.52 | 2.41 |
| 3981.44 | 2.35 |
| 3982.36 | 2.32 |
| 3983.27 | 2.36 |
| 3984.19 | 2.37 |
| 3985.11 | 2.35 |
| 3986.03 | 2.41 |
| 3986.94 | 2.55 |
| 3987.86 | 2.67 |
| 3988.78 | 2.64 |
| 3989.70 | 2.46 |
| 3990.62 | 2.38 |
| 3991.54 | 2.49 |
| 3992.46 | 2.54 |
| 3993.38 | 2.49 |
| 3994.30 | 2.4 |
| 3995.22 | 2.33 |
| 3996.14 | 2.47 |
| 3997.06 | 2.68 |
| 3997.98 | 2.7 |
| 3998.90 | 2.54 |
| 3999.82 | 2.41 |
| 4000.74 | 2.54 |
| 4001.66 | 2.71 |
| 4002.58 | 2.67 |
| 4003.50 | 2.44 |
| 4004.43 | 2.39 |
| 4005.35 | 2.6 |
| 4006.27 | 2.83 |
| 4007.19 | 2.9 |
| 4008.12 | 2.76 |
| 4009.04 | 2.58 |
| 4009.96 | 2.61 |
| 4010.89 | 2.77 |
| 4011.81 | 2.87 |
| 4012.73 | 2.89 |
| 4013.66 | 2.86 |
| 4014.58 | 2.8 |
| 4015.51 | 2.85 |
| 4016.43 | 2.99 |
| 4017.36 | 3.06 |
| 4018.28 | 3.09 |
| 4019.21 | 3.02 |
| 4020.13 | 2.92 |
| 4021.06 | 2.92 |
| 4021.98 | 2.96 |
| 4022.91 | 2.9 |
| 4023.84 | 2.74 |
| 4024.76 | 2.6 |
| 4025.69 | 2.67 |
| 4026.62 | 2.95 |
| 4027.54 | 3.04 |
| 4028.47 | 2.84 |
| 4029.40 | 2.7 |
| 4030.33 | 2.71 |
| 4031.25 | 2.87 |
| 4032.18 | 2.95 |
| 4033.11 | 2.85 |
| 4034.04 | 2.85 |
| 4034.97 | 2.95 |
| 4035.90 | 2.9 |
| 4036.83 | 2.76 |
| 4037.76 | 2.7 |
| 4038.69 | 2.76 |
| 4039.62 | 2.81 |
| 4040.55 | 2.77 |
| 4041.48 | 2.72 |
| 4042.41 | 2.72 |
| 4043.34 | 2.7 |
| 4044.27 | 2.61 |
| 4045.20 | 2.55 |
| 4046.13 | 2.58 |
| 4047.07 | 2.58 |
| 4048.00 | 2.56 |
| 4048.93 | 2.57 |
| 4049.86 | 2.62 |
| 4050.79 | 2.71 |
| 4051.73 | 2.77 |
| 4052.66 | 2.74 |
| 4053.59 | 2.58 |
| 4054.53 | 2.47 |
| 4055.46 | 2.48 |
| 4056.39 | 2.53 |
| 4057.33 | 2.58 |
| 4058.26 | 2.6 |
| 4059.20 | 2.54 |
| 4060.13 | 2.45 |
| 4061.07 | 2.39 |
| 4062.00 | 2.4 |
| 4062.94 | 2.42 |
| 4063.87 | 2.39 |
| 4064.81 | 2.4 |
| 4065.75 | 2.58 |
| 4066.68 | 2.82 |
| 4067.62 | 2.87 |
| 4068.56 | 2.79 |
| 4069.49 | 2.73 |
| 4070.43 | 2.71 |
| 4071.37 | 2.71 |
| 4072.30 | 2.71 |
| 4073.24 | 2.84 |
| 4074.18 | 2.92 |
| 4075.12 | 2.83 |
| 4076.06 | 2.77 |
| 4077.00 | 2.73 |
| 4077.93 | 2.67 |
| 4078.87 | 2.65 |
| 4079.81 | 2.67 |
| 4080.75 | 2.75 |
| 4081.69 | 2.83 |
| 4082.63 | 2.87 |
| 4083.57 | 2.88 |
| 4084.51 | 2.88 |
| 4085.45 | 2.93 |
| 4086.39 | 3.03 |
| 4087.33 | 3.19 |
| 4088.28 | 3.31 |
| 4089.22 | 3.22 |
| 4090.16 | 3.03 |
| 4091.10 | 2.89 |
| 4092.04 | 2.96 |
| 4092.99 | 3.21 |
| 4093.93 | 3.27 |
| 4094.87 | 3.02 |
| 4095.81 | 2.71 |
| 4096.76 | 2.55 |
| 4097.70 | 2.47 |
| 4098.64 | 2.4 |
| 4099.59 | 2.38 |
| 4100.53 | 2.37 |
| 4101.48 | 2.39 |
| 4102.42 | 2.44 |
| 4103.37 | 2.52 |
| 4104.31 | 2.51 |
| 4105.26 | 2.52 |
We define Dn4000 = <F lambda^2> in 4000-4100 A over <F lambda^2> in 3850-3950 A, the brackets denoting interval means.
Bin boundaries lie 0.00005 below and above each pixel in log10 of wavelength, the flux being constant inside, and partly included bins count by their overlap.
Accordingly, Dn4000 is 1.92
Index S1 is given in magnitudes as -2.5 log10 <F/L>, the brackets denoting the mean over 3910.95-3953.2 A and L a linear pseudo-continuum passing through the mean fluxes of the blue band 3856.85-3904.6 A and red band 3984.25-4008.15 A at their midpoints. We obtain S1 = 0.265 mag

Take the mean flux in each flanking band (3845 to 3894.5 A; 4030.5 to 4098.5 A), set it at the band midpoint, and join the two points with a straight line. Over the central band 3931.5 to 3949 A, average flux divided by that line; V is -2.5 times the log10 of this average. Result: 0.36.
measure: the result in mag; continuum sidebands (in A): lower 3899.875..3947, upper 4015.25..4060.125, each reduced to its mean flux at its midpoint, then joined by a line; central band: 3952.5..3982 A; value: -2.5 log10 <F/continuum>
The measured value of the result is 0.25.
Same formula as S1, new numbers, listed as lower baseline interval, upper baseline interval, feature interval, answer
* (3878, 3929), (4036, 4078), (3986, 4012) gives -0.13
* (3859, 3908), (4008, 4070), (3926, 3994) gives 0.27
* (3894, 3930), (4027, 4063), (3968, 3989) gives 0.19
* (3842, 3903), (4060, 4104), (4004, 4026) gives -0.20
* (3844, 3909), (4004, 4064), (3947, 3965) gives 0.16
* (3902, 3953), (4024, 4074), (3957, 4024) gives -0.02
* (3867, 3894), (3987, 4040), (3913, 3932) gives 0.20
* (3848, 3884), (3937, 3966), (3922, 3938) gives 0.32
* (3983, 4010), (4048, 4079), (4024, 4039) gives -0.09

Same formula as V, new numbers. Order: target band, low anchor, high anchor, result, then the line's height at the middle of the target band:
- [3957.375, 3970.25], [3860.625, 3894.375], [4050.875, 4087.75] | 0.44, 2.04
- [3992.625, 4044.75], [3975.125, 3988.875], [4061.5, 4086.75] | -0.13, 2.44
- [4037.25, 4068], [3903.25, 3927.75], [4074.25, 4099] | 0.02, 2.66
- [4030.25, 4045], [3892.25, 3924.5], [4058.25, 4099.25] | -0.10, 2.54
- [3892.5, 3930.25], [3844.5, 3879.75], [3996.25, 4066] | 0.02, 1.79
